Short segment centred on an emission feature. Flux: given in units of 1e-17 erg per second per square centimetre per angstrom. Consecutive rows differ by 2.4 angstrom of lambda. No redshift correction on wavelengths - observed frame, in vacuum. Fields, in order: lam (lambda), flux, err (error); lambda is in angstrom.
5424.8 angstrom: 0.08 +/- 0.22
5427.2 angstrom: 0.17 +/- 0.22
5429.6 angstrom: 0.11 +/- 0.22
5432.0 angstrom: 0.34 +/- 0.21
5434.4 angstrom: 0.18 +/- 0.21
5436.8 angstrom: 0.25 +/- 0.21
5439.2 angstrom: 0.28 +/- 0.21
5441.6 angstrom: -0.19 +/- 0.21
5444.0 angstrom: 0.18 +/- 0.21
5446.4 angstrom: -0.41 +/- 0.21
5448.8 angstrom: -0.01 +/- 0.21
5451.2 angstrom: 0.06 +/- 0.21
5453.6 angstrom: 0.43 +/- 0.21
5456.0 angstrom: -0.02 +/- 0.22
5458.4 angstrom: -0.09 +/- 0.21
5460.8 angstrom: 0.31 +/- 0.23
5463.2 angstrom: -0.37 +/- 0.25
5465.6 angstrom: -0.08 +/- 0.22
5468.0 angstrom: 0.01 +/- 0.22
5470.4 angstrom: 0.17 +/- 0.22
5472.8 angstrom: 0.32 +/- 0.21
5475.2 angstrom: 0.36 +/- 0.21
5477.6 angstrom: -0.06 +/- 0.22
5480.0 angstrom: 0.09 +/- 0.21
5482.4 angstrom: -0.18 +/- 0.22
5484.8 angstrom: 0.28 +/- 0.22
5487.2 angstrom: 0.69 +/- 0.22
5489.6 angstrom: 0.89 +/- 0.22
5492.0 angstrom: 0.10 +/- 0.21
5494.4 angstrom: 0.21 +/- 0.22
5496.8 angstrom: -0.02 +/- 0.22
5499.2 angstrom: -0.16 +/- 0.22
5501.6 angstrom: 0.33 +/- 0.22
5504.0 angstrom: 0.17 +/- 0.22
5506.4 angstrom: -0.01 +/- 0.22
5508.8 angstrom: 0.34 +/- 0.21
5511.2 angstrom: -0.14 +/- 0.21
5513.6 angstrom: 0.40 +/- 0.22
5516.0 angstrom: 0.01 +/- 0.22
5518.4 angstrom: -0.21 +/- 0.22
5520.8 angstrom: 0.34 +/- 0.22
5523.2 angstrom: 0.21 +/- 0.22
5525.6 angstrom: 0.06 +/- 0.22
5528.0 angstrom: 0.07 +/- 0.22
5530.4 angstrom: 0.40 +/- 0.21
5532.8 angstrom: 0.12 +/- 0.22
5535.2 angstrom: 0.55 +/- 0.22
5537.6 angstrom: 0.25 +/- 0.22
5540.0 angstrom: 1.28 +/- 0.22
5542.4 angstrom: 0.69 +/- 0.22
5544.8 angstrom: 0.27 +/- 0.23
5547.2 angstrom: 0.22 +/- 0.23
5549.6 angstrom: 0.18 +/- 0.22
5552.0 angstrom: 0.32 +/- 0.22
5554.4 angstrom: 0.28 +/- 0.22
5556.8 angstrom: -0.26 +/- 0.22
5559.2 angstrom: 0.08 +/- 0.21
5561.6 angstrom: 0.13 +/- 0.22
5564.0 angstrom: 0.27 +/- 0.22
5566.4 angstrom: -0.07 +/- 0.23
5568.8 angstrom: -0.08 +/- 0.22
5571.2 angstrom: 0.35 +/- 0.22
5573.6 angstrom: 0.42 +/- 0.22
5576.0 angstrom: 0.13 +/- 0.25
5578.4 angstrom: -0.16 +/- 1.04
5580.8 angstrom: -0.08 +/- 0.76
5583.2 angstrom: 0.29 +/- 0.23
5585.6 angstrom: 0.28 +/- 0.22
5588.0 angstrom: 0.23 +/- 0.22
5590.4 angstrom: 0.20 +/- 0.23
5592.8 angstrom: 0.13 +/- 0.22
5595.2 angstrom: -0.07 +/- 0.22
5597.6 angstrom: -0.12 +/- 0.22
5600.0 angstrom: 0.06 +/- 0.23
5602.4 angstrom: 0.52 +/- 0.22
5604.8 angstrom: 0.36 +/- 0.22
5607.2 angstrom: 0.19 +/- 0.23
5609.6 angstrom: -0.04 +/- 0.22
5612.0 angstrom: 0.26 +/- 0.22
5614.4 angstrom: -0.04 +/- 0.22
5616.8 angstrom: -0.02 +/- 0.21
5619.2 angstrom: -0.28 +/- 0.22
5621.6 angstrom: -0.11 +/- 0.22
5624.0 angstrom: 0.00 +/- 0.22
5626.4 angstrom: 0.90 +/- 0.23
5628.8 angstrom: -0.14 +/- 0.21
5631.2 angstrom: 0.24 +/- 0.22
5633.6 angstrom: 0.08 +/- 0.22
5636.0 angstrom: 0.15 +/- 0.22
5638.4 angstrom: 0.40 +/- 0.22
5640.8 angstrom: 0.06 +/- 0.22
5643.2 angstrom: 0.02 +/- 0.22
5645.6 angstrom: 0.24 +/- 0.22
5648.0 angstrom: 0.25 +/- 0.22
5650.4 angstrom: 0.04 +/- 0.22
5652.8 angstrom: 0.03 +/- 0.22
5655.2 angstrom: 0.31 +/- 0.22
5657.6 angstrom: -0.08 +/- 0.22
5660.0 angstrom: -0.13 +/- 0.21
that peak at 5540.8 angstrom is [O III]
